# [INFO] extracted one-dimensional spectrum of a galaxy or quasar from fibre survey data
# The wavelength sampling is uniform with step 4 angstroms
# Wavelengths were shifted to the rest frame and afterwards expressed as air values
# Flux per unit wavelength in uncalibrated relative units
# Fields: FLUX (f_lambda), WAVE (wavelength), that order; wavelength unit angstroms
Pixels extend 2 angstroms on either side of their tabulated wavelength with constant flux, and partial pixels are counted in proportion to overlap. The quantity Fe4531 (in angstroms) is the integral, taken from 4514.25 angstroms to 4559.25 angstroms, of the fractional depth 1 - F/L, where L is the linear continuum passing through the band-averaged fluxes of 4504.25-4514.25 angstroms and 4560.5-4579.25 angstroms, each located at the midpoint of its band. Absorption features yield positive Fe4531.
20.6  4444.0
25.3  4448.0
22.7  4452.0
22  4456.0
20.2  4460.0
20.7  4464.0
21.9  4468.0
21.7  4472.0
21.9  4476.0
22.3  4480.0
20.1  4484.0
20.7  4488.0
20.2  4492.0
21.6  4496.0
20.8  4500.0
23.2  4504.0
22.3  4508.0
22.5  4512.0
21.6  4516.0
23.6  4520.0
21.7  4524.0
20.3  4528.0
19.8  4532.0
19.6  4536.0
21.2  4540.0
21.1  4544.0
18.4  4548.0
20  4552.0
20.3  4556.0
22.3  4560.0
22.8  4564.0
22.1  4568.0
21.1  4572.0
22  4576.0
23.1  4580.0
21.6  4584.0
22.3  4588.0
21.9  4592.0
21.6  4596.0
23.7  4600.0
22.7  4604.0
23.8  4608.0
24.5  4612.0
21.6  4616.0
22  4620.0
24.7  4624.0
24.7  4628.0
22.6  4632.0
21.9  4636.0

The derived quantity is 3.22 angstroms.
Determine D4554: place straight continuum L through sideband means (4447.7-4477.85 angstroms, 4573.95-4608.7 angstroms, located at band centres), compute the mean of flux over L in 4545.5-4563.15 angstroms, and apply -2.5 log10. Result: 0.095 mag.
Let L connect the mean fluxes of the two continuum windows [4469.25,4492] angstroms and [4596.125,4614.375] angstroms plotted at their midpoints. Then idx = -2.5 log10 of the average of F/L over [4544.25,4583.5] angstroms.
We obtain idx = 0.07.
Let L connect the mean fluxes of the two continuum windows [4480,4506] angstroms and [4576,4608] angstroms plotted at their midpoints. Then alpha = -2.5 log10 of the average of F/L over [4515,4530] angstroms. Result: -0.01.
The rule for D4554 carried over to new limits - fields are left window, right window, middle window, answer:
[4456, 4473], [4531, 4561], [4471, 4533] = -0.04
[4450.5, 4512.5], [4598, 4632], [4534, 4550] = 0.12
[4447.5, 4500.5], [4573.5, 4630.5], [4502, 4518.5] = -0.03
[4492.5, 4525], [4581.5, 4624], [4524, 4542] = 0.09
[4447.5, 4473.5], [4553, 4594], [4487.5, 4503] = 0.05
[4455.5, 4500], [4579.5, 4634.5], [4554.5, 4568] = 0.02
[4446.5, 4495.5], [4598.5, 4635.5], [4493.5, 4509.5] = 0.00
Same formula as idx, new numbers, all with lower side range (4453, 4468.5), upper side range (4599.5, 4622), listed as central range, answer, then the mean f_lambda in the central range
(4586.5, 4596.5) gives 0.04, 22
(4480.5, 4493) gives 0.05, 20.6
